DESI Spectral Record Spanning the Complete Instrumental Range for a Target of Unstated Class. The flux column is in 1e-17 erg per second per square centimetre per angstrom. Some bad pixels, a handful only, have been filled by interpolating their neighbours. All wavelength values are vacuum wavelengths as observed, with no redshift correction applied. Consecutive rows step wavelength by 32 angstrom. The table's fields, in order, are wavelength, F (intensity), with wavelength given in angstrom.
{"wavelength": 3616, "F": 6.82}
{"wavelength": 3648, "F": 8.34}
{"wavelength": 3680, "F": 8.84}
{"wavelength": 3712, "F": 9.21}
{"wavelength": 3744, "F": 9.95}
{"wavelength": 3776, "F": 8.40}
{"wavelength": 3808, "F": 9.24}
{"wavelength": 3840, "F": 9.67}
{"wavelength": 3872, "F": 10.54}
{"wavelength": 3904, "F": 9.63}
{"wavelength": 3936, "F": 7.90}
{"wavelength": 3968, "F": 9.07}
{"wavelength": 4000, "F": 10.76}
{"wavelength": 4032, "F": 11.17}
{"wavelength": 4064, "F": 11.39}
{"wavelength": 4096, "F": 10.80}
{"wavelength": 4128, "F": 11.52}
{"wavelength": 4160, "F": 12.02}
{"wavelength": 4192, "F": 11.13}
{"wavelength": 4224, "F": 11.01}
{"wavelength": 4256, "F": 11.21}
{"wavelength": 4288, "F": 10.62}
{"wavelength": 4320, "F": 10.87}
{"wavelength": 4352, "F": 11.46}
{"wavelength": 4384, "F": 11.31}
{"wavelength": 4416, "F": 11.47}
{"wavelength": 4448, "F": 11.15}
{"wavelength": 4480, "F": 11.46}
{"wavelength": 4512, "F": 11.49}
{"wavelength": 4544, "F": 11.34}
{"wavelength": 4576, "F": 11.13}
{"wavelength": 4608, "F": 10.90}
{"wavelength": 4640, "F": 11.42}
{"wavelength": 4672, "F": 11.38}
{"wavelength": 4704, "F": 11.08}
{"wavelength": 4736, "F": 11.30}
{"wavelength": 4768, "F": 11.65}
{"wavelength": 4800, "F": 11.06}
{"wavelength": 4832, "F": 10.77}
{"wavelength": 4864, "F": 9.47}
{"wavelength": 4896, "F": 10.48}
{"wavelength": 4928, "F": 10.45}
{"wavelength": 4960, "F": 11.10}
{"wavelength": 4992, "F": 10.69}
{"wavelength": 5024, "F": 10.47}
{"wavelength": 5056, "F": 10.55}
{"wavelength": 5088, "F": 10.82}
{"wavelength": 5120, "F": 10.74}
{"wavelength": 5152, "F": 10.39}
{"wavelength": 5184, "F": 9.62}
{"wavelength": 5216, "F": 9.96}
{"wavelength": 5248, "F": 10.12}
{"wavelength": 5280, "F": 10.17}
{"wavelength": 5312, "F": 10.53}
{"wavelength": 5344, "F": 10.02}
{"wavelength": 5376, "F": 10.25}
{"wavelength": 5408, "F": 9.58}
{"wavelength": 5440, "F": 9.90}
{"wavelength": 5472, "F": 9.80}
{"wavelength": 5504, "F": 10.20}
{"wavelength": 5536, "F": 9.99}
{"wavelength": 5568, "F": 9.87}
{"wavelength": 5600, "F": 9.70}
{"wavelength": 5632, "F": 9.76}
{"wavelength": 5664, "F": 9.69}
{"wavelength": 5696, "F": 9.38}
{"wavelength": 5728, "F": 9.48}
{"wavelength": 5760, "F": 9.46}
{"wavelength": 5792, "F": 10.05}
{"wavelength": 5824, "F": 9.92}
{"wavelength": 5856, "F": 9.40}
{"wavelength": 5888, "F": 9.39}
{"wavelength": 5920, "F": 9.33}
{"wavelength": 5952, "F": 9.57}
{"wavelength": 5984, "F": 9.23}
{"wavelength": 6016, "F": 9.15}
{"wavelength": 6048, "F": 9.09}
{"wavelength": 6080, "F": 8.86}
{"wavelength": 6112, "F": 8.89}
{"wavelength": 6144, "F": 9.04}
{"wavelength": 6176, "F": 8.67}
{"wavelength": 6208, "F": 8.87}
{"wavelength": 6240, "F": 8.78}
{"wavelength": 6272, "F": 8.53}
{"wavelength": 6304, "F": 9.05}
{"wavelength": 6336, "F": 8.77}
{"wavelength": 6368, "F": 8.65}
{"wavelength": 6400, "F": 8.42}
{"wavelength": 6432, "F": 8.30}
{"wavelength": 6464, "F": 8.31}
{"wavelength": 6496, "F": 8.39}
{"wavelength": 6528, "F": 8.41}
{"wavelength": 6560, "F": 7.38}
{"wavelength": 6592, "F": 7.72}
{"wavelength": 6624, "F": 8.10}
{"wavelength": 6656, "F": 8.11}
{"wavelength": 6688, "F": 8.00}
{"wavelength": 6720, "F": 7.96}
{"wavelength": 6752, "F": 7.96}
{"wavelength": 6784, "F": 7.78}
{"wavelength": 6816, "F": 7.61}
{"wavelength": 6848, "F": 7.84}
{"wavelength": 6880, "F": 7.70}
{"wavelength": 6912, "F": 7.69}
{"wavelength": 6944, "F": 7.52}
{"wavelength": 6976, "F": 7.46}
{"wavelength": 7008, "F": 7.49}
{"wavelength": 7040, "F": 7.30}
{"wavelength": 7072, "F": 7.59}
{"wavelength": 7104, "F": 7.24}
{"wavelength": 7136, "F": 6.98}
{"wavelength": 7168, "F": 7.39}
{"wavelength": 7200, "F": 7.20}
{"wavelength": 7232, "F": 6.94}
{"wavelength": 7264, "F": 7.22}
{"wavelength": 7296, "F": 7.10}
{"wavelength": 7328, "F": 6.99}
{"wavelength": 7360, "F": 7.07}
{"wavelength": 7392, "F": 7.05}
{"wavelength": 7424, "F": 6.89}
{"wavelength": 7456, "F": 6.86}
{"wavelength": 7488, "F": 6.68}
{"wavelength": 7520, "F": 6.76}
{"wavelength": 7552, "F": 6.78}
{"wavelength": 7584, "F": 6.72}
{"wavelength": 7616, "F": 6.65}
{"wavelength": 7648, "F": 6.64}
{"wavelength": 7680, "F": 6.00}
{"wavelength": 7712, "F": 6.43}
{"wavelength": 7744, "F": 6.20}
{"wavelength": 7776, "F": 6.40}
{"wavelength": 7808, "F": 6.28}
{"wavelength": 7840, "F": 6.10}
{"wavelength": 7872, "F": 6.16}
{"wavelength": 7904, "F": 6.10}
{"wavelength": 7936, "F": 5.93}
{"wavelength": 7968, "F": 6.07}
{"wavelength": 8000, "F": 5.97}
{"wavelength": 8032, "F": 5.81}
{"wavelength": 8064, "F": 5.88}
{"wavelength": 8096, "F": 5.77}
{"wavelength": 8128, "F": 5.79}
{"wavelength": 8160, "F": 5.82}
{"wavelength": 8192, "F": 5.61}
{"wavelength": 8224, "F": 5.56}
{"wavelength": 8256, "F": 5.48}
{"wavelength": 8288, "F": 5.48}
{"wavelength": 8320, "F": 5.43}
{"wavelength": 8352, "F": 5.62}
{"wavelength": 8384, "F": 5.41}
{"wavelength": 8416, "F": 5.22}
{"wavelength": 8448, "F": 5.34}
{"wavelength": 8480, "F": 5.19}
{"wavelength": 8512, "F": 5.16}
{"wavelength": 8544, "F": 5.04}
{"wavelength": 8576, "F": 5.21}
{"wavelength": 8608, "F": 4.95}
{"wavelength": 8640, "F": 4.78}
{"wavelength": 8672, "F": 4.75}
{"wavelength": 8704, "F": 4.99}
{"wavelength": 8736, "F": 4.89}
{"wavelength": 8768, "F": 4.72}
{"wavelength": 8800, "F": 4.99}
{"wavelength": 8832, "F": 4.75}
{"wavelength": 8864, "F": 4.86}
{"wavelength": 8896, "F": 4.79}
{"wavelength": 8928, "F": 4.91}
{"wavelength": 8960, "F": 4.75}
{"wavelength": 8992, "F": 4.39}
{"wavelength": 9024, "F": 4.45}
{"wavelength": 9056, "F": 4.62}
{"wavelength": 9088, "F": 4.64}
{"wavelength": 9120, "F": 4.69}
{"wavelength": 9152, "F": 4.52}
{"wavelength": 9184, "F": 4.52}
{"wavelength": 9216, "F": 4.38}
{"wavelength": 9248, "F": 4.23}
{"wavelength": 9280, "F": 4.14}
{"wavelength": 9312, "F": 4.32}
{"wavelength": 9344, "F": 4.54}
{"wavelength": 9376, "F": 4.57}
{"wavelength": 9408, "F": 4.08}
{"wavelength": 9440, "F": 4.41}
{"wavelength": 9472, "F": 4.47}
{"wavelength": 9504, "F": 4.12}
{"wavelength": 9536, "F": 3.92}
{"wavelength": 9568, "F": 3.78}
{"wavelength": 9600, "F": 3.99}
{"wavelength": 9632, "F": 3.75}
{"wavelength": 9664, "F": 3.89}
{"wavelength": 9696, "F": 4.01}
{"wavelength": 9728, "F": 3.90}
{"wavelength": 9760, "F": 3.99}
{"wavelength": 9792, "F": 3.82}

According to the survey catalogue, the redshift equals 0.000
